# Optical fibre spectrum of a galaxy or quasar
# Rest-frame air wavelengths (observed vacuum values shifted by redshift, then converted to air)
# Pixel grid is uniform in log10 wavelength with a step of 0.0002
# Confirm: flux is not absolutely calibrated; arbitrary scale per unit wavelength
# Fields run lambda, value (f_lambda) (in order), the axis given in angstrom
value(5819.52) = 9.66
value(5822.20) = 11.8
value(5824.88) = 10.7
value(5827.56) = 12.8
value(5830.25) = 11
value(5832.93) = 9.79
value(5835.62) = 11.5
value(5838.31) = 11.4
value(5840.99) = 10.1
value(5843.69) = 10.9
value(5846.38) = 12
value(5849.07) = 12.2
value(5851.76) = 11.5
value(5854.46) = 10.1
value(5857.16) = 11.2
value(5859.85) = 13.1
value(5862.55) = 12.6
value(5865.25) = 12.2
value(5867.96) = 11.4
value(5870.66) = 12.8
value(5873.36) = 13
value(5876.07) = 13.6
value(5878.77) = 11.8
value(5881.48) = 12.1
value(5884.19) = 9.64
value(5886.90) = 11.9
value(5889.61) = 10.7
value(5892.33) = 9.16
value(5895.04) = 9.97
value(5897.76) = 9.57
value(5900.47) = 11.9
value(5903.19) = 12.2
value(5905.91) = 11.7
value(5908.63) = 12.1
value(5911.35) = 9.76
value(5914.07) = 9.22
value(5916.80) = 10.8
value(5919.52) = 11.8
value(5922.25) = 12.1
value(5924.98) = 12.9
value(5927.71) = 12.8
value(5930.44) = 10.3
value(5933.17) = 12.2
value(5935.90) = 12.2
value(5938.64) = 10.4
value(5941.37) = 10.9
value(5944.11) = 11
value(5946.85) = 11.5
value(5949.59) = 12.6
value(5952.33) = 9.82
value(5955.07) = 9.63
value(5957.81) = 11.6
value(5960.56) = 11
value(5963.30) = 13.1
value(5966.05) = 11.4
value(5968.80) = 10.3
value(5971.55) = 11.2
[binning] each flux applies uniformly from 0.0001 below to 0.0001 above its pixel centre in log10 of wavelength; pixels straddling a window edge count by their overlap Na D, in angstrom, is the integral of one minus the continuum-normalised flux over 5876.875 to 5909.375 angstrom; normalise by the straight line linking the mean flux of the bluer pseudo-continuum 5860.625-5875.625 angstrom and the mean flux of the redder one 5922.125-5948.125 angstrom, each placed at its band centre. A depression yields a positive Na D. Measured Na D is 2.9 angstrom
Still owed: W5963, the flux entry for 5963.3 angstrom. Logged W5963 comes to 13.1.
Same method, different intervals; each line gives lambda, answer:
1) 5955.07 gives 9.63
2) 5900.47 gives 11.9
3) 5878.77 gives 11.8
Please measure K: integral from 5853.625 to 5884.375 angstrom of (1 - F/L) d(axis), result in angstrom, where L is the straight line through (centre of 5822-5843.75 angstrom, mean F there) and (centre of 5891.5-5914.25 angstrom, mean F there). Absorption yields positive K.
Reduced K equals -3.33 angstrom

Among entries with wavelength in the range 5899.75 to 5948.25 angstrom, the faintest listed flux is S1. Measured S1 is 9.22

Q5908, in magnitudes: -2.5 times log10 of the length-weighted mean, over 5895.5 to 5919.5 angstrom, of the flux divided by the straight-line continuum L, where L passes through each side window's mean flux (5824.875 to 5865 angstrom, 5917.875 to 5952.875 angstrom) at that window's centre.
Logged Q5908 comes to 0.06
